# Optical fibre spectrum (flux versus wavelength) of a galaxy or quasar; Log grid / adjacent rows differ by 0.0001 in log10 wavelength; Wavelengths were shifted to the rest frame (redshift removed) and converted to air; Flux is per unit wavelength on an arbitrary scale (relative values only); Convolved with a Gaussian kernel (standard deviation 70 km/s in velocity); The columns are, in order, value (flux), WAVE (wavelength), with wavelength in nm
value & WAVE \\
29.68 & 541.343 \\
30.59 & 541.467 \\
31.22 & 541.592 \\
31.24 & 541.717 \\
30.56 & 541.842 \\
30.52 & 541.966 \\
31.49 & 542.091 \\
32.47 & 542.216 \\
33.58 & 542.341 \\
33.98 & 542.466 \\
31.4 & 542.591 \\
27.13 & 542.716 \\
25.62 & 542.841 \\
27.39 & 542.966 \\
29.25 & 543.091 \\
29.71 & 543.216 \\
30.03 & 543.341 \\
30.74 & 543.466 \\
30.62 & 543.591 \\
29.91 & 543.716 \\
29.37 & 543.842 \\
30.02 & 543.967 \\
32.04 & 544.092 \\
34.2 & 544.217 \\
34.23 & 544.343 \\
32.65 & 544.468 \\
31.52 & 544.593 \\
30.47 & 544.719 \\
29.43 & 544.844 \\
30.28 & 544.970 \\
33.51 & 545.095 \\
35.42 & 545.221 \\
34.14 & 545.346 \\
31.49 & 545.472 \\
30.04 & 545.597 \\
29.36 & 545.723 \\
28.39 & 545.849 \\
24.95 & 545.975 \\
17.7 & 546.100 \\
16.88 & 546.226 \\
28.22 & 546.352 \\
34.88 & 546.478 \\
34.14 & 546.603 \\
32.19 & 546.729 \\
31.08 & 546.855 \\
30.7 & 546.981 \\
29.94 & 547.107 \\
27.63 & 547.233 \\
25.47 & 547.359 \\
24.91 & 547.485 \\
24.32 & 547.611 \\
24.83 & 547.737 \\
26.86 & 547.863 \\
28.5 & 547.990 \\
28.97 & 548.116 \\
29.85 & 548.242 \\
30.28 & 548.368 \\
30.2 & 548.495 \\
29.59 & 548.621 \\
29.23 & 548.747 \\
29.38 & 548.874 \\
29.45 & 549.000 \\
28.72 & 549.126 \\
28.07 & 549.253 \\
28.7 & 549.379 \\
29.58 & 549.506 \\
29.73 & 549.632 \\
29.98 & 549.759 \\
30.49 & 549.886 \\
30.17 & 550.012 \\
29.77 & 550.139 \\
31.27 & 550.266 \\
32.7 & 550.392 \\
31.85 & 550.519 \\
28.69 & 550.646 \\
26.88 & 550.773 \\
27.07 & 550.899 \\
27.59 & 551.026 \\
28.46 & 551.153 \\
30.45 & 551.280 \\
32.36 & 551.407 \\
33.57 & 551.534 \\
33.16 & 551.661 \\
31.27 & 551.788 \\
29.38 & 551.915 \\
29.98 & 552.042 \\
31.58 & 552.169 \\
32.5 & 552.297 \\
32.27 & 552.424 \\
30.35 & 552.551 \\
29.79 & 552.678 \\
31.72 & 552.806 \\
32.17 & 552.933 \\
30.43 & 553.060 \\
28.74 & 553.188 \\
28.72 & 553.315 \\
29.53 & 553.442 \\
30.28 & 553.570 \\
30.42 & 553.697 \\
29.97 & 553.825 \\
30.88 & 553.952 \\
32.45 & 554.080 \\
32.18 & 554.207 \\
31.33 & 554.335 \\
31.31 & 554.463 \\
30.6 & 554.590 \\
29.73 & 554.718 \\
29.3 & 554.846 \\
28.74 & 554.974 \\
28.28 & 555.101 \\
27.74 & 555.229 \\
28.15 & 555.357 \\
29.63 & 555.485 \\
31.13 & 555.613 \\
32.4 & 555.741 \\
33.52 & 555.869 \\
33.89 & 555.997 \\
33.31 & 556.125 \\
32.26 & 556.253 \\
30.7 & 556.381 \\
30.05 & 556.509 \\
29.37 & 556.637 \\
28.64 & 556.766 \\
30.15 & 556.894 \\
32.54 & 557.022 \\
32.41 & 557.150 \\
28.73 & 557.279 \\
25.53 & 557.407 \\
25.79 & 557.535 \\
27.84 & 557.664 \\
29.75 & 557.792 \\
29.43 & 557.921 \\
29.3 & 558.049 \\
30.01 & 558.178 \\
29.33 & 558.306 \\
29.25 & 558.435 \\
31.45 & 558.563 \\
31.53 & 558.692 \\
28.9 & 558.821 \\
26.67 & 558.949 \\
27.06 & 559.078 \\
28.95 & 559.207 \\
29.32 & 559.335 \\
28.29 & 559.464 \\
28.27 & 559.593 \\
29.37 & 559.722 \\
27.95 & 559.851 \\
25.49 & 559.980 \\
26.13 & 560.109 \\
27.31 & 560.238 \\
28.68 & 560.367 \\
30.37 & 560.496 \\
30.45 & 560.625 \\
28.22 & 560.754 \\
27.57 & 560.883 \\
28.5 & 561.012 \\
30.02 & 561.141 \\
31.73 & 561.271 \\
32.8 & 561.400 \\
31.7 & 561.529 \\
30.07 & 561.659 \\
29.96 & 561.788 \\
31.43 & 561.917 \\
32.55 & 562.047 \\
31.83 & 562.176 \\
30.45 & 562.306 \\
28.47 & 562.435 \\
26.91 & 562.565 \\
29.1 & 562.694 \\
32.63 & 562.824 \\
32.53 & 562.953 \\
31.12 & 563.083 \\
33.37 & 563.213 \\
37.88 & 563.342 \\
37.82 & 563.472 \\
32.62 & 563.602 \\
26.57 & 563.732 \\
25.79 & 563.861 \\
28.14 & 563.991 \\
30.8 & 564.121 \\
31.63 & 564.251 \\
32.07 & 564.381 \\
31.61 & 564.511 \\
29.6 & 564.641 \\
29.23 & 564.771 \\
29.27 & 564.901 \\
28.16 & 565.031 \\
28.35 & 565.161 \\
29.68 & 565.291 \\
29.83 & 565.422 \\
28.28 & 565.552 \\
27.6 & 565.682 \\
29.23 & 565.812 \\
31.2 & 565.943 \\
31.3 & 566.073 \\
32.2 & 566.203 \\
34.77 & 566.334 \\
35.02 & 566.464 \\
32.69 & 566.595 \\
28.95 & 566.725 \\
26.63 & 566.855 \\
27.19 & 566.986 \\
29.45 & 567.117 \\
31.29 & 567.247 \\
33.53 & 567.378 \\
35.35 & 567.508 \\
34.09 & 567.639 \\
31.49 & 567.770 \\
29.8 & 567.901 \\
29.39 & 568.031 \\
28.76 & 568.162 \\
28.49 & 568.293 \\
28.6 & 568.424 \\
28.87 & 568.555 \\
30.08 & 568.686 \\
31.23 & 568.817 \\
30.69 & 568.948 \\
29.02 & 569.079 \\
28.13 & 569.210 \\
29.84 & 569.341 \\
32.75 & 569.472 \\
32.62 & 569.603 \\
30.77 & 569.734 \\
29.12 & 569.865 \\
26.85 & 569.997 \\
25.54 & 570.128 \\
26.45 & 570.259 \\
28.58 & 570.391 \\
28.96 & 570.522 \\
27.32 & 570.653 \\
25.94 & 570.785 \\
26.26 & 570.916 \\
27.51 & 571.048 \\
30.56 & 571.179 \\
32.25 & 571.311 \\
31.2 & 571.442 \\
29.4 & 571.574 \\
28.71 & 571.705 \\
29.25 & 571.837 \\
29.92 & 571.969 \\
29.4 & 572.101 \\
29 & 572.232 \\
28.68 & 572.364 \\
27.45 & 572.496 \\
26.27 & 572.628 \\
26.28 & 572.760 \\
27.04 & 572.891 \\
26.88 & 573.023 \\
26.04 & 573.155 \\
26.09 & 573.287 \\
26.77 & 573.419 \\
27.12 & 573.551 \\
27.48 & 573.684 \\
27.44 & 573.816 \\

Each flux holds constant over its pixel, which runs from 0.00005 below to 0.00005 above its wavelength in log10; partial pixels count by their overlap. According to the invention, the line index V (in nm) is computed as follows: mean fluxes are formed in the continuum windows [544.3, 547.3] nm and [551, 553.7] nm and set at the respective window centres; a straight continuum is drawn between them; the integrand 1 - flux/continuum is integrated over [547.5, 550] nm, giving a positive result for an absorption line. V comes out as 0.13 nm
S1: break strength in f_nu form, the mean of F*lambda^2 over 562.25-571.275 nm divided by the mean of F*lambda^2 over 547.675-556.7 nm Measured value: 1.05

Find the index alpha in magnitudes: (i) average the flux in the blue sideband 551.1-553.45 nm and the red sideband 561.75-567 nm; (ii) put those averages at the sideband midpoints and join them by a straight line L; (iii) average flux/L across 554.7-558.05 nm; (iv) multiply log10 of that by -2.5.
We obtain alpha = 0.03 mag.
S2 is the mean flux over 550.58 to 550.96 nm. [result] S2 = 27.6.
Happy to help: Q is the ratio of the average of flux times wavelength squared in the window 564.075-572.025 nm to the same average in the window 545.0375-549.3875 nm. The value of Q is 1.12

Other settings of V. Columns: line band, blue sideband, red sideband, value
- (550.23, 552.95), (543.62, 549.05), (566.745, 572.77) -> -0.11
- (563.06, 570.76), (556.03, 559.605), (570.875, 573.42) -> -0.40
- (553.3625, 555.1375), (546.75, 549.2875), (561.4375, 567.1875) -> -0.07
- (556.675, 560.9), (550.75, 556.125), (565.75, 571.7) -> 0.21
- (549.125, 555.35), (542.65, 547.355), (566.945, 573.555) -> -0.13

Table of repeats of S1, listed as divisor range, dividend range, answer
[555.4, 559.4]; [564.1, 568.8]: 1.05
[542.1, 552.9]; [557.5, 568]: 1.07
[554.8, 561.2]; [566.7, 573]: 1.04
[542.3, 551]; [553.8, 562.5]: 1.05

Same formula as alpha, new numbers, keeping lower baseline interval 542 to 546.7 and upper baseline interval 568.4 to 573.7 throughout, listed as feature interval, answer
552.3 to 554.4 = -0.040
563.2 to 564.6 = -0.092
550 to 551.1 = 0.011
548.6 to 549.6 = 0.029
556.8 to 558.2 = 0.008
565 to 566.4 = -0.045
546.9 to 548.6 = 0.076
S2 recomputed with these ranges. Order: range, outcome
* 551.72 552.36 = 30.9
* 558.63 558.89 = 30.2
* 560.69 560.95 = 27.9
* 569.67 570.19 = 28.1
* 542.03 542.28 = 32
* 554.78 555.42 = 28.4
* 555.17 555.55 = 28.5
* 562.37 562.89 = 29.3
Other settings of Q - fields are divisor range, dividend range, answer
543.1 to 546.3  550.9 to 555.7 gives 1.05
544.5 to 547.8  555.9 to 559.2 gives 1.07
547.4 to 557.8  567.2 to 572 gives 1.05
